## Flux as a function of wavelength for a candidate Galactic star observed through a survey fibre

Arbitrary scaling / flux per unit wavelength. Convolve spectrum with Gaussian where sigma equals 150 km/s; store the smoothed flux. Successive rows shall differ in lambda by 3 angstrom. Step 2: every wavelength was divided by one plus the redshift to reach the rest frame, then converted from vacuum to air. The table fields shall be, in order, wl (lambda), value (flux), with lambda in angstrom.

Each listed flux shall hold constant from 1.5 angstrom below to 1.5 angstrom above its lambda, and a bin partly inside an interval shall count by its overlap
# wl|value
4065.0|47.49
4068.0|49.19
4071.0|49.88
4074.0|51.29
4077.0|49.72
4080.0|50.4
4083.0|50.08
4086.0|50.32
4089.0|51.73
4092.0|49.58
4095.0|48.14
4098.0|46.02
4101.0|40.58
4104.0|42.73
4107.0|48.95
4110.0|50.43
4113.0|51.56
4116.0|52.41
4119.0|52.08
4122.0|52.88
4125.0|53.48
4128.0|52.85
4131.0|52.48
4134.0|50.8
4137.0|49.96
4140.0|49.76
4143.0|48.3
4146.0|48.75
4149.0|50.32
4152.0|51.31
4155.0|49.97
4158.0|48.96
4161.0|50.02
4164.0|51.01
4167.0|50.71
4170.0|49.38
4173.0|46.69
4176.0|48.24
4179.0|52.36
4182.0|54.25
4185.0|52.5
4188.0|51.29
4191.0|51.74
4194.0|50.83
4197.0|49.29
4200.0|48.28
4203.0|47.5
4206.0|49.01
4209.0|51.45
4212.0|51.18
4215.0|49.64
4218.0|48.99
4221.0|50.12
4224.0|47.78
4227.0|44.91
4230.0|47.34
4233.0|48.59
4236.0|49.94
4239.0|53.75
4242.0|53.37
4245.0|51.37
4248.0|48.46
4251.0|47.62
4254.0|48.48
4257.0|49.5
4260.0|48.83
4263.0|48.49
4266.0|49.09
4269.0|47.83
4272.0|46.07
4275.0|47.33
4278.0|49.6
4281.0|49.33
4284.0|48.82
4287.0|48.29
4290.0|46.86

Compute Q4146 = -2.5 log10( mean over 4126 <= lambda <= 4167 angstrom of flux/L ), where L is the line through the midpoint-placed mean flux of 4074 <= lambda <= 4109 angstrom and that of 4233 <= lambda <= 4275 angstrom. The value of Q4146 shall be -0.04 mag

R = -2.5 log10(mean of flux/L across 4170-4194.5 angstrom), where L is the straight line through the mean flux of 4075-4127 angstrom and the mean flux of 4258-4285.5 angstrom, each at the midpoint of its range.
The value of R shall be -0.04 mag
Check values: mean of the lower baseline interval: 49.5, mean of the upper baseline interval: 48.4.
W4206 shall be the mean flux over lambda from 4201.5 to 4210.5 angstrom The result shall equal 49.3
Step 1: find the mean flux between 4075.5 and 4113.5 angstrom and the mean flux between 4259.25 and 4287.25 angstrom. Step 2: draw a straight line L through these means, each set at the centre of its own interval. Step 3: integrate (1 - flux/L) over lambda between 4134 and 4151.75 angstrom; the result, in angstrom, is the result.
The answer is -0.5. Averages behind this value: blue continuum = 48.4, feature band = 49.7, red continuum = 48.4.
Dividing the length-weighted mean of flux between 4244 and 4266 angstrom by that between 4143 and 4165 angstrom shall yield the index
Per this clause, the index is 1.0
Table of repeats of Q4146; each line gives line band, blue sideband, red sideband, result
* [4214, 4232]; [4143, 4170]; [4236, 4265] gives 0.04 mag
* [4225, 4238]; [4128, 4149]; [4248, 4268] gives 0.02 mag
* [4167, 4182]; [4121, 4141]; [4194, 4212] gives 0.01 mag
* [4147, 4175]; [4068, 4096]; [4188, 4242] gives 0.00 mag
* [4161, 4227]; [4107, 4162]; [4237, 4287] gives 0.00 mag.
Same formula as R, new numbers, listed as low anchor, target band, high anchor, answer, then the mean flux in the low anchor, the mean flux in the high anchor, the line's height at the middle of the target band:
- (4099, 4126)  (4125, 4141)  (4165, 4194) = -0.04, 49.3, 50.8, 49.8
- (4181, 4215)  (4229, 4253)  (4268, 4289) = -0.02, 50.6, 48.2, 49.3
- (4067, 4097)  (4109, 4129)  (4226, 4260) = -0.05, 50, 49.4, 49.9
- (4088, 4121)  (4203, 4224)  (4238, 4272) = -0.01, 48.6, 49.5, 49.2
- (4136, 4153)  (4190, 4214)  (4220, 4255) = -0.01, 49.7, 49.3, 49.5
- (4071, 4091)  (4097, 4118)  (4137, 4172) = 0.06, 50.5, 49.8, 50.3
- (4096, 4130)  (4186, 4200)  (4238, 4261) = -0.02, 49.5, 50.1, 49.9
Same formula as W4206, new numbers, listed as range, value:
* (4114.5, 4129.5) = 52.7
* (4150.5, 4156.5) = 50.6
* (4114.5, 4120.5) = 52.2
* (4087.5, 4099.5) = 48.9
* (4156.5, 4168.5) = 50.2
